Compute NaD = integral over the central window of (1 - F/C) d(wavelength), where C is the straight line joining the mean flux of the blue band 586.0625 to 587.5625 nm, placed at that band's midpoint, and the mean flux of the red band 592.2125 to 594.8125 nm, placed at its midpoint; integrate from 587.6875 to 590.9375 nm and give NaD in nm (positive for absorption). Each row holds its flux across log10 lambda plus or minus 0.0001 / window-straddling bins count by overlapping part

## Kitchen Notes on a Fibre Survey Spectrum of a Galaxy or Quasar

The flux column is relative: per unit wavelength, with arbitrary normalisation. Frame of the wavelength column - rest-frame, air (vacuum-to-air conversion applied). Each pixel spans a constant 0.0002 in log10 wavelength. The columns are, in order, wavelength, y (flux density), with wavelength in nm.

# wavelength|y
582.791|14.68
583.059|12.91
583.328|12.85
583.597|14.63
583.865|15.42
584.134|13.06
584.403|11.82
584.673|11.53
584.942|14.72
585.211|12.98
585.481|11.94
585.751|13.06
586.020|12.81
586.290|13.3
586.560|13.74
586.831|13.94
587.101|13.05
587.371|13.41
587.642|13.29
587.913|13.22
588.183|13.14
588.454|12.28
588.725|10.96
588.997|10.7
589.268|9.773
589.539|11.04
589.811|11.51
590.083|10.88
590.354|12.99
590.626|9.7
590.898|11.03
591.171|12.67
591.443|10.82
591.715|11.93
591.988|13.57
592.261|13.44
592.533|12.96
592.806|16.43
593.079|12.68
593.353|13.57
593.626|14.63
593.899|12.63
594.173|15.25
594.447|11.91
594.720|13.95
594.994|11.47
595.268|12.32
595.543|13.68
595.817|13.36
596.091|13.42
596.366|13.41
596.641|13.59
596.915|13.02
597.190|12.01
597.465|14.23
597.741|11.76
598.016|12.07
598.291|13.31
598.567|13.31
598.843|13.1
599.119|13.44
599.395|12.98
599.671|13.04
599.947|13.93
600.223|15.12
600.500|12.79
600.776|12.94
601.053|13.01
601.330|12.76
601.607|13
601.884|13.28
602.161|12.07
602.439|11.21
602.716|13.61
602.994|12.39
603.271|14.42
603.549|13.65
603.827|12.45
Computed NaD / 0.49 nm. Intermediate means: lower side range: 13.4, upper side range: 13.8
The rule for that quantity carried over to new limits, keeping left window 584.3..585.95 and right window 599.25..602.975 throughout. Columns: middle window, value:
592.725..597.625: -0.18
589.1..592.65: 0.31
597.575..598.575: 0.03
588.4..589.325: 0.14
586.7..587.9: -0.06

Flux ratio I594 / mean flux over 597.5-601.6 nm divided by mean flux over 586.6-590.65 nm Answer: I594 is 1.1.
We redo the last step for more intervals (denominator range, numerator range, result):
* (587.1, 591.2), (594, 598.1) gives 1.11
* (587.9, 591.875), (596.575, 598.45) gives 1.12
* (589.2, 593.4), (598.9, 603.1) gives 1.07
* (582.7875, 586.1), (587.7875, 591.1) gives 0.87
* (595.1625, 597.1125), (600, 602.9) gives 0.98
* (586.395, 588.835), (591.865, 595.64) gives 1.03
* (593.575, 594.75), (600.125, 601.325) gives 0.98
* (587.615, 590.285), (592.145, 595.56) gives 1.15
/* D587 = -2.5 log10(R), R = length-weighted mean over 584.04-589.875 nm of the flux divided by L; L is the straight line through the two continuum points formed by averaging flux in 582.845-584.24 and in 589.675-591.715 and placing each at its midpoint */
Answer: 0.01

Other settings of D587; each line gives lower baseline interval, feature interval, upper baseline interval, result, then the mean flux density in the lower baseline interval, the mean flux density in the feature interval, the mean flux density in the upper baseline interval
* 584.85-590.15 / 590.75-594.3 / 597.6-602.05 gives -0.04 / 12.5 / 13.2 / 13.1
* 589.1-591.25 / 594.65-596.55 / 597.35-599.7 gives -0.06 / 11.2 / 13.1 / 13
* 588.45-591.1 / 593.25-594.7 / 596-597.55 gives -0.11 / 11.1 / 13.6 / 13.2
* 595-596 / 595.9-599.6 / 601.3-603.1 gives -0.02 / 12.9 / 13.1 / 12.6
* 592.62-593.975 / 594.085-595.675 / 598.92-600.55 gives 0.07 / 14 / 13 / 13.6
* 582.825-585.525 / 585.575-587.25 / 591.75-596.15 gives 0.00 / 13.3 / 13.3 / 13.4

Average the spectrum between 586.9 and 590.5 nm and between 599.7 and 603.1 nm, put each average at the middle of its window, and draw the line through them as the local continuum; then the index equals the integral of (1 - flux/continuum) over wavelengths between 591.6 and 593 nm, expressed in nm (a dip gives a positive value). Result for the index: -0.15 nm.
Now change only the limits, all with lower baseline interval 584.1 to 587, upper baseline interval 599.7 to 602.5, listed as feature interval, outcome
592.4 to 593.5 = -0.08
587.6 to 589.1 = 0.09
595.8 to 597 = -0.03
